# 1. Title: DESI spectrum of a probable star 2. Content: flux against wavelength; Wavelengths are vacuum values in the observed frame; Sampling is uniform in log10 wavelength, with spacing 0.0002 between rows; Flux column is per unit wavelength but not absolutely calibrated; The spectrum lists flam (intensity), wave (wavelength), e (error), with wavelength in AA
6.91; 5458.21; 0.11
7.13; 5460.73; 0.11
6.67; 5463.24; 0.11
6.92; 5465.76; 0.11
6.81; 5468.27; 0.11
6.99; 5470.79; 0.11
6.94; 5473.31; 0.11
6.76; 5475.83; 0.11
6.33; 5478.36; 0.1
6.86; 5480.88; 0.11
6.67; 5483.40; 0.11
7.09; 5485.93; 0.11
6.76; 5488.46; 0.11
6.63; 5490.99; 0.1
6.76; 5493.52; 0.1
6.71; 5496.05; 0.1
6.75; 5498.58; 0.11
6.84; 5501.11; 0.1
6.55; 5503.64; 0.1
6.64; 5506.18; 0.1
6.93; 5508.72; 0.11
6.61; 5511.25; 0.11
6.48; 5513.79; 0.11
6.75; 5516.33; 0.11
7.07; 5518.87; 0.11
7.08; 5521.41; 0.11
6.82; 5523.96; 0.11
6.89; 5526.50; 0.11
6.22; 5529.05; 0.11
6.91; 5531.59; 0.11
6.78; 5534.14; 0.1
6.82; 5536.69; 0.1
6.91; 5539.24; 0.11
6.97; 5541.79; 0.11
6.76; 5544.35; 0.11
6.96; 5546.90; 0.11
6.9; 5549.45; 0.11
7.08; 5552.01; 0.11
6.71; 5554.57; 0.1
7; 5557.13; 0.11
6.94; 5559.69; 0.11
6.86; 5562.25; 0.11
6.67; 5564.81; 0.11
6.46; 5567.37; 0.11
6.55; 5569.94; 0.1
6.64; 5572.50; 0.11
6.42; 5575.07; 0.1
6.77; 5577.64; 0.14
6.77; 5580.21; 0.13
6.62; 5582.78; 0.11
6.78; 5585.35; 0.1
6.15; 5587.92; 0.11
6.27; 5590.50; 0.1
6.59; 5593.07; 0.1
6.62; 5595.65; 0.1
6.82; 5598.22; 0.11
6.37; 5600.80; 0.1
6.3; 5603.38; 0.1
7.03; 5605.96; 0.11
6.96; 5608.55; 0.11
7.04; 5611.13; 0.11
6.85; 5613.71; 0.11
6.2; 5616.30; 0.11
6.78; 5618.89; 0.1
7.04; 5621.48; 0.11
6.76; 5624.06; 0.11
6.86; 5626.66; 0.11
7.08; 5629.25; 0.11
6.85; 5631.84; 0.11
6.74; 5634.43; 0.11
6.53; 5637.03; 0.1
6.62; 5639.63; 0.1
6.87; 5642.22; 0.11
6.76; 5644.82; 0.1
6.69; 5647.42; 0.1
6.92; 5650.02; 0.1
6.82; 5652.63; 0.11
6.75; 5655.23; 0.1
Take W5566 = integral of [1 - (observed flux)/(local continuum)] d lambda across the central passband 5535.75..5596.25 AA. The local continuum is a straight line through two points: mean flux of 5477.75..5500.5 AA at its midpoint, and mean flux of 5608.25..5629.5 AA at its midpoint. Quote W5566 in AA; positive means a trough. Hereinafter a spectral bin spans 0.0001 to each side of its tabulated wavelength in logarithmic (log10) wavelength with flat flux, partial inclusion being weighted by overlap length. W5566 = 0.7 AA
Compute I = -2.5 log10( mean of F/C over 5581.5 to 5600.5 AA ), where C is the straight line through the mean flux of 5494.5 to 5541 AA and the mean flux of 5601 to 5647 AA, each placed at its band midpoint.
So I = 0.04 mag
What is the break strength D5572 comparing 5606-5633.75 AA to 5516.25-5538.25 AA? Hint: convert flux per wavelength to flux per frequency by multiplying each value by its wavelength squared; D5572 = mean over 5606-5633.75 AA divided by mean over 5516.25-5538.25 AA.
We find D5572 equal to 1.0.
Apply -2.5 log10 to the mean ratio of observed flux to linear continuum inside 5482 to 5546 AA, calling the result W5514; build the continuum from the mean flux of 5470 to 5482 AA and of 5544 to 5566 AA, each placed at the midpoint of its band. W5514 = 0.01 mag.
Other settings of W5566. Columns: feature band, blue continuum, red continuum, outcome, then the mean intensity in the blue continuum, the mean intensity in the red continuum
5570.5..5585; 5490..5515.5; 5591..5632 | 0.2 AA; 6.69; 6.75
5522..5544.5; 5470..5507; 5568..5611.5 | -0.4 AA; 6.75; 6.62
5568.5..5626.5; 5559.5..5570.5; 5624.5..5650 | 0.6 AA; 6.68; 6.78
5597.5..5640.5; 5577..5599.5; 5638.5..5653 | -0.4 AA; 6.6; 6.78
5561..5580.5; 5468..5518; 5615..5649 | 0.3 AA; 6.74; 6.75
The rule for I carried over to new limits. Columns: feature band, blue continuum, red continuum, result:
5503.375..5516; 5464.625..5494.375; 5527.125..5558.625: 0.025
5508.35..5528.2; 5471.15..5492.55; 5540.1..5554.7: 0.005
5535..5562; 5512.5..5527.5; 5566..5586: -0.027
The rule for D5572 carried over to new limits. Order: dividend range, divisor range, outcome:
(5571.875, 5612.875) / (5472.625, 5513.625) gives 1.02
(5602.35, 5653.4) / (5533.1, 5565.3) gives 1.01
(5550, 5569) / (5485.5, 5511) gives 1.03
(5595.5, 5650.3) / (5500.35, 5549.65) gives 1.03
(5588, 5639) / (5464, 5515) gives 1.04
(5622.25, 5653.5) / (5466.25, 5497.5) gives 1.06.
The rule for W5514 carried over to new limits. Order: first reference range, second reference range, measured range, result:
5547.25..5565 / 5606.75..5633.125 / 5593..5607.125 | 0.04 mag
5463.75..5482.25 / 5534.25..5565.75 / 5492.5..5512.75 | 0.02 mag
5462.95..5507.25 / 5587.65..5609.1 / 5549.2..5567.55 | -0.03 mag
